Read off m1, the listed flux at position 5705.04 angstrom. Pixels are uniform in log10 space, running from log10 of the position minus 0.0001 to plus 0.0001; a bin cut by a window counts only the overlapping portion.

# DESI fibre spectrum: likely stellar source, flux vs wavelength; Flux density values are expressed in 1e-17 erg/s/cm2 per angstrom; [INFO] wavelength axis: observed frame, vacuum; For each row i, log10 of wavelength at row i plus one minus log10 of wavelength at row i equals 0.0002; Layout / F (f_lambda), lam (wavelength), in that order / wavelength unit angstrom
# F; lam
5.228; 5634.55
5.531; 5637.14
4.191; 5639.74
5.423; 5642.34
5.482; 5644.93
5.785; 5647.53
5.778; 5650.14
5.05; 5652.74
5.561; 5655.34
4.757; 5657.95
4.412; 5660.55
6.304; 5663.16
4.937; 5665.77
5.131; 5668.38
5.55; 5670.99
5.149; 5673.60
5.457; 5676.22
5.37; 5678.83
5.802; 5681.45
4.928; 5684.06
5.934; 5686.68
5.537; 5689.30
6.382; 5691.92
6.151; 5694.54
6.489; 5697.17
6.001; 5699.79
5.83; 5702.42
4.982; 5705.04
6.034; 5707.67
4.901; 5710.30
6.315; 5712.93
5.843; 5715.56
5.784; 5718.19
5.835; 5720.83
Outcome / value 4.982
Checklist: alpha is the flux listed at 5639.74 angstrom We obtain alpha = 4.191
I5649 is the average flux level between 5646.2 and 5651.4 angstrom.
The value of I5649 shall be 5.77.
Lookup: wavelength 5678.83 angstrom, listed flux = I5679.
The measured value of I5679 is 5.37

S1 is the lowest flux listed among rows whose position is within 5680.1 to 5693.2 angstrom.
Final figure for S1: 4.928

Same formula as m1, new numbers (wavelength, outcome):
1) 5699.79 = 6.001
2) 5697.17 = 6.489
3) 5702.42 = 5.83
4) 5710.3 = 4.901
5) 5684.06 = 4.928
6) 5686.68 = 5.934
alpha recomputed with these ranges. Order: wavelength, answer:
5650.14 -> 5.778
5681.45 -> 5.802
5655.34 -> 5.561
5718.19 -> 5.784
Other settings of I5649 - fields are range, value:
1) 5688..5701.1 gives 6.11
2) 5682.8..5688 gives 5.43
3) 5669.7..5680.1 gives 5.38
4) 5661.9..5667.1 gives 5.61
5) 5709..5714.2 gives 5.6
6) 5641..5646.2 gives 5.45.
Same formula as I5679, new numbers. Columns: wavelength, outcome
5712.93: 6.315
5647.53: 5.785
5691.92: 6.382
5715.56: 5.843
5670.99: 5.55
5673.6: 5.149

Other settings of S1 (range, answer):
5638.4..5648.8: 4.191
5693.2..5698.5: 6.151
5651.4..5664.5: 4.412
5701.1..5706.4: 4.982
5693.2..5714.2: 4.901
